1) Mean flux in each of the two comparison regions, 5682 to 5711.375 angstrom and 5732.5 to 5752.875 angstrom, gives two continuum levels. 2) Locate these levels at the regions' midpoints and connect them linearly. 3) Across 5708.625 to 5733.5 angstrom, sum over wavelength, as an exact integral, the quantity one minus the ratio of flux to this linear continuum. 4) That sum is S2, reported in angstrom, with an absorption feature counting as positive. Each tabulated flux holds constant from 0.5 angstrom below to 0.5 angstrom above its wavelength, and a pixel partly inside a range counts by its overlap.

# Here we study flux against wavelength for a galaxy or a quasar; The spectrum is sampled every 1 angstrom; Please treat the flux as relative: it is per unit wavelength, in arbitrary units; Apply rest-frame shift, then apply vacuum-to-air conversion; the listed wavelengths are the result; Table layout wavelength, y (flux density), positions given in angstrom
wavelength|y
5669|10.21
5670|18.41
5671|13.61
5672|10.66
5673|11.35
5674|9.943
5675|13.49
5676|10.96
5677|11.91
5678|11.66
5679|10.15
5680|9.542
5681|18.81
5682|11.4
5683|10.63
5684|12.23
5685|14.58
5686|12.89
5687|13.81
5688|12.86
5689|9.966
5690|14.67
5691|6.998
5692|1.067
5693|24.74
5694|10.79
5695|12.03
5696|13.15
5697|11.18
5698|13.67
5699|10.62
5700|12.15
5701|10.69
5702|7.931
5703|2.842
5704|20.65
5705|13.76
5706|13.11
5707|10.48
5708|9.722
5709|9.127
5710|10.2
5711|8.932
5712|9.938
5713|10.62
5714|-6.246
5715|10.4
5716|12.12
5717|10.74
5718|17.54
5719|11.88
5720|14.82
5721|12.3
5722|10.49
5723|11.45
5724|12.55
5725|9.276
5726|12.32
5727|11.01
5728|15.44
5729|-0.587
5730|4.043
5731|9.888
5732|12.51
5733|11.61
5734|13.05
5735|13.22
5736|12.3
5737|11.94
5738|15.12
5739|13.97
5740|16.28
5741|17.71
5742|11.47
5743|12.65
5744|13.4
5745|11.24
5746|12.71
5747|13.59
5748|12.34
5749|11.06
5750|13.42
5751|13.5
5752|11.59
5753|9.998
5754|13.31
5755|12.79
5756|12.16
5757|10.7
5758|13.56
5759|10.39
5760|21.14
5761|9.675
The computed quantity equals 4.5 angstrom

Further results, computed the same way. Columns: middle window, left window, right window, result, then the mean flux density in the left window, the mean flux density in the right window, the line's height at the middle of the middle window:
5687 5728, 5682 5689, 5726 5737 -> 1.24 angstrom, 12.5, 10.4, 11.5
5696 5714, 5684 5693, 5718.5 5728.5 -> 2.12 angstrom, 11.7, 12.2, 11.9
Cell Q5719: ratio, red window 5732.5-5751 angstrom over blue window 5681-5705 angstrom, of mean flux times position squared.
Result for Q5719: 1.12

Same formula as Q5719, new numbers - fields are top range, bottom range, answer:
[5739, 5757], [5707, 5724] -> 1.26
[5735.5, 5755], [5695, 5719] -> 1.24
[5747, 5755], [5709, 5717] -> 1.51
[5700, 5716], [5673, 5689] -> 0.80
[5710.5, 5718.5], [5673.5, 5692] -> 0.80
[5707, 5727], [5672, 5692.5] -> 0.93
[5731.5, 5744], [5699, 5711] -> 1.25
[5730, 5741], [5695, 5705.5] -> 1.11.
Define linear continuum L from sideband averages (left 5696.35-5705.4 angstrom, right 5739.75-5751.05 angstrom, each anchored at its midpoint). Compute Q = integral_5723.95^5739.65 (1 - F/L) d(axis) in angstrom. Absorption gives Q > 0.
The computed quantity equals 1.97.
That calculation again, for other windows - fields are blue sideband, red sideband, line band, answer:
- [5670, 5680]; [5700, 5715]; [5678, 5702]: -2.88 angstrom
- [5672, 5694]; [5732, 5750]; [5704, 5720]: 2.48 angstrom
